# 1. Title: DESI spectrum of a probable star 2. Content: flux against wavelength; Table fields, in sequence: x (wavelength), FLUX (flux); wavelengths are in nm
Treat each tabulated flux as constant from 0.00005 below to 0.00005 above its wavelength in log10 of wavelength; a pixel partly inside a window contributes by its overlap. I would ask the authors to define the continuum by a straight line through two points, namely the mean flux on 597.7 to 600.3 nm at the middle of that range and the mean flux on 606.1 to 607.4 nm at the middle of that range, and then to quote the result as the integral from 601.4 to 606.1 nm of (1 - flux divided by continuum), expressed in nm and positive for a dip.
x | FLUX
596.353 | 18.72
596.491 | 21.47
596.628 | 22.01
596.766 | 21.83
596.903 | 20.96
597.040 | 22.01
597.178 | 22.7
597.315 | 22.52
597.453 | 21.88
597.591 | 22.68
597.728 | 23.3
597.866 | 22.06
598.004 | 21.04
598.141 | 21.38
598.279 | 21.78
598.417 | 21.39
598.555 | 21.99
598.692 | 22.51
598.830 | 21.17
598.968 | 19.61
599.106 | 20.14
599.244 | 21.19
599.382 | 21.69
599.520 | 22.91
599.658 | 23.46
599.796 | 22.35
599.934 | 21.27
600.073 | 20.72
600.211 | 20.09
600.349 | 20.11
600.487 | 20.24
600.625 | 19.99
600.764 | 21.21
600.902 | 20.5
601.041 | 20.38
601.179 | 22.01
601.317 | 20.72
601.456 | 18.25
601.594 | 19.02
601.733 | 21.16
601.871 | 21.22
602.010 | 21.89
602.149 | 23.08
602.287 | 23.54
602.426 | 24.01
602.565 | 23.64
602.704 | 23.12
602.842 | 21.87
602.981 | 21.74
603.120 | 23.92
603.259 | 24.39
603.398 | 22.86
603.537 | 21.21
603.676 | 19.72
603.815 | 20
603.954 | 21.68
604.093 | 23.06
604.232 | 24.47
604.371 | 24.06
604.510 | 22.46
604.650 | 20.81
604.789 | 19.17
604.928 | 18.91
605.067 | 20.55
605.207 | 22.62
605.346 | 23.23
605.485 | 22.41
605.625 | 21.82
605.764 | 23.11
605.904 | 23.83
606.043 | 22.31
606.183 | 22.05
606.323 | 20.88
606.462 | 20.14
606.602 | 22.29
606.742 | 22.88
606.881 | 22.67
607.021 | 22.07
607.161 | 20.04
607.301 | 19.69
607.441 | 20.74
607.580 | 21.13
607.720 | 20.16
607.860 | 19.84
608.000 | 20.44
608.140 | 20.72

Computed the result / -0.130 nm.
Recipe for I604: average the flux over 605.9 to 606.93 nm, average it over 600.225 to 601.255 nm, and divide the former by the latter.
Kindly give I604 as 1.07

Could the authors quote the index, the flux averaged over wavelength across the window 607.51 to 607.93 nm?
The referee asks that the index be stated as 20.4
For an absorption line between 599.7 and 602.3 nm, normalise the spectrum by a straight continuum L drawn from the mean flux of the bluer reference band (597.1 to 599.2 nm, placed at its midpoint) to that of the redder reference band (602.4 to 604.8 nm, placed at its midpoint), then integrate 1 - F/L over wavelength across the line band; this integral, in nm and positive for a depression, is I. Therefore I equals 0.14 nm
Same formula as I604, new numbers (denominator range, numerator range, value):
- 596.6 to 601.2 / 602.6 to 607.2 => 1.03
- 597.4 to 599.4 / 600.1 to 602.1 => 0.95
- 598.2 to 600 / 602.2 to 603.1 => 1.06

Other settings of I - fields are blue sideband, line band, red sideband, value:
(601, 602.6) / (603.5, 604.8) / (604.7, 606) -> -0.01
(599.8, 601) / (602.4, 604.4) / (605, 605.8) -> -0.09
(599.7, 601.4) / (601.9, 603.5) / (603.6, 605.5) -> -0.13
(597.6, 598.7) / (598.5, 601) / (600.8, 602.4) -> 0.05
